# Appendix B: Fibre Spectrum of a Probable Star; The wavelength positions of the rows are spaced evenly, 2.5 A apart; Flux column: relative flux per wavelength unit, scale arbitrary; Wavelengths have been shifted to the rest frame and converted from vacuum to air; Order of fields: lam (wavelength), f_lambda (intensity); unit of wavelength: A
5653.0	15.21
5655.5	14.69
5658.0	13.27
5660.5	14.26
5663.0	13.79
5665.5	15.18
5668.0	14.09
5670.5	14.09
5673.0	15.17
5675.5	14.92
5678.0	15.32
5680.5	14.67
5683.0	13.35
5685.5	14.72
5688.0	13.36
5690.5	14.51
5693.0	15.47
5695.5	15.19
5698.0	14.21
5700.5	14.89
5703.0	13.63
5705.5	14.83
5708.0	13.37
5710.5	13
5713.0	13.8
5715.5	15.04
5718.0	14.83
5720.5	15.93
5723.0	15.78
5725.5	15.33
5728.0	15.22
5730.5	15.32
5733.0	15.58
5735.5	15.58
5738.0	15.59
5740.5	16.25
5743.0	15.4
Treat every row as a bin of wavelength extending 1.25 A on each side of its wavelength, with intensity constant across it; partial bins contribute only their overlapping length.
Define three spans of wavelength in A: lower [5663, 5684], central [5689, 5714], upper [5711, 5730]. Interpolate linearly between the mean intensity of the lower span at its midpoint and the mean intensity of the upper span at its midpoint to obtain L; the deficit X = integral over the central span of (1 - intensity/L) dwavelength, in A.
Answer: 1.0 A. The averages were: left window 14.6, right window 15.1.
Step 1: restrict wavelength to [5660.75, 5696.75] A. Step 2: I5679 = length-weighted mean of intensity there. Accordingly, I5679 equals 14.6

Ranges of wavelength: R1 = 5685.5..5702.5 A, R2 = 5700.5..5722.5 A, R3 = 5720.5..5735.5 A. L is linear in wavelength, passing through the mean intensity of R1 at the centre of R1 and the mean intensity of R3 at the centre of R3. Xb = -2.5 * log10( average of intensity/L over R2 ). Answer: 0.05 mag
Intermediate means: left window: 14.6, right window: 15.5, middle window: 14.4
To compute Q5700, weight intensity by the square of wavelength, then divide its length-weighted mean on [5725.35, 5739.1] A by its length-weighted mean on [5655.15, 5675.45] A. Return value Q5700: 1.1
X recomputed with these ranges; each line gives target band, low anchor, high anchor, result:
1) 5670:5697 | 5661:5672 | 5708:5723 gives -0.5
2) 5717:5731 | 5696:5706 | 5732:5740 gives -0.2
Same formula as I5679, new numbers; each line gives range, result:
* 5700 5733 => 14.7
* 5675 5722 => 14.5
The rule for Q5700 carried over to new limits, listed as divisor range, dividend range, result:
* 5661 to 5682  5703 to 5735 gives 1.03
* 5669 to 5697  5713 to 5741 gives 1.07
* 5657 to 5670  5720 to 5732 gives 1.12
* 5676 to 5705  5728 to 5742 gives 1.09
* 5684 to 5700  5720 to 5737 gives 1.08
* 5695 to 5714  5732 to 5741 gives 1.13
